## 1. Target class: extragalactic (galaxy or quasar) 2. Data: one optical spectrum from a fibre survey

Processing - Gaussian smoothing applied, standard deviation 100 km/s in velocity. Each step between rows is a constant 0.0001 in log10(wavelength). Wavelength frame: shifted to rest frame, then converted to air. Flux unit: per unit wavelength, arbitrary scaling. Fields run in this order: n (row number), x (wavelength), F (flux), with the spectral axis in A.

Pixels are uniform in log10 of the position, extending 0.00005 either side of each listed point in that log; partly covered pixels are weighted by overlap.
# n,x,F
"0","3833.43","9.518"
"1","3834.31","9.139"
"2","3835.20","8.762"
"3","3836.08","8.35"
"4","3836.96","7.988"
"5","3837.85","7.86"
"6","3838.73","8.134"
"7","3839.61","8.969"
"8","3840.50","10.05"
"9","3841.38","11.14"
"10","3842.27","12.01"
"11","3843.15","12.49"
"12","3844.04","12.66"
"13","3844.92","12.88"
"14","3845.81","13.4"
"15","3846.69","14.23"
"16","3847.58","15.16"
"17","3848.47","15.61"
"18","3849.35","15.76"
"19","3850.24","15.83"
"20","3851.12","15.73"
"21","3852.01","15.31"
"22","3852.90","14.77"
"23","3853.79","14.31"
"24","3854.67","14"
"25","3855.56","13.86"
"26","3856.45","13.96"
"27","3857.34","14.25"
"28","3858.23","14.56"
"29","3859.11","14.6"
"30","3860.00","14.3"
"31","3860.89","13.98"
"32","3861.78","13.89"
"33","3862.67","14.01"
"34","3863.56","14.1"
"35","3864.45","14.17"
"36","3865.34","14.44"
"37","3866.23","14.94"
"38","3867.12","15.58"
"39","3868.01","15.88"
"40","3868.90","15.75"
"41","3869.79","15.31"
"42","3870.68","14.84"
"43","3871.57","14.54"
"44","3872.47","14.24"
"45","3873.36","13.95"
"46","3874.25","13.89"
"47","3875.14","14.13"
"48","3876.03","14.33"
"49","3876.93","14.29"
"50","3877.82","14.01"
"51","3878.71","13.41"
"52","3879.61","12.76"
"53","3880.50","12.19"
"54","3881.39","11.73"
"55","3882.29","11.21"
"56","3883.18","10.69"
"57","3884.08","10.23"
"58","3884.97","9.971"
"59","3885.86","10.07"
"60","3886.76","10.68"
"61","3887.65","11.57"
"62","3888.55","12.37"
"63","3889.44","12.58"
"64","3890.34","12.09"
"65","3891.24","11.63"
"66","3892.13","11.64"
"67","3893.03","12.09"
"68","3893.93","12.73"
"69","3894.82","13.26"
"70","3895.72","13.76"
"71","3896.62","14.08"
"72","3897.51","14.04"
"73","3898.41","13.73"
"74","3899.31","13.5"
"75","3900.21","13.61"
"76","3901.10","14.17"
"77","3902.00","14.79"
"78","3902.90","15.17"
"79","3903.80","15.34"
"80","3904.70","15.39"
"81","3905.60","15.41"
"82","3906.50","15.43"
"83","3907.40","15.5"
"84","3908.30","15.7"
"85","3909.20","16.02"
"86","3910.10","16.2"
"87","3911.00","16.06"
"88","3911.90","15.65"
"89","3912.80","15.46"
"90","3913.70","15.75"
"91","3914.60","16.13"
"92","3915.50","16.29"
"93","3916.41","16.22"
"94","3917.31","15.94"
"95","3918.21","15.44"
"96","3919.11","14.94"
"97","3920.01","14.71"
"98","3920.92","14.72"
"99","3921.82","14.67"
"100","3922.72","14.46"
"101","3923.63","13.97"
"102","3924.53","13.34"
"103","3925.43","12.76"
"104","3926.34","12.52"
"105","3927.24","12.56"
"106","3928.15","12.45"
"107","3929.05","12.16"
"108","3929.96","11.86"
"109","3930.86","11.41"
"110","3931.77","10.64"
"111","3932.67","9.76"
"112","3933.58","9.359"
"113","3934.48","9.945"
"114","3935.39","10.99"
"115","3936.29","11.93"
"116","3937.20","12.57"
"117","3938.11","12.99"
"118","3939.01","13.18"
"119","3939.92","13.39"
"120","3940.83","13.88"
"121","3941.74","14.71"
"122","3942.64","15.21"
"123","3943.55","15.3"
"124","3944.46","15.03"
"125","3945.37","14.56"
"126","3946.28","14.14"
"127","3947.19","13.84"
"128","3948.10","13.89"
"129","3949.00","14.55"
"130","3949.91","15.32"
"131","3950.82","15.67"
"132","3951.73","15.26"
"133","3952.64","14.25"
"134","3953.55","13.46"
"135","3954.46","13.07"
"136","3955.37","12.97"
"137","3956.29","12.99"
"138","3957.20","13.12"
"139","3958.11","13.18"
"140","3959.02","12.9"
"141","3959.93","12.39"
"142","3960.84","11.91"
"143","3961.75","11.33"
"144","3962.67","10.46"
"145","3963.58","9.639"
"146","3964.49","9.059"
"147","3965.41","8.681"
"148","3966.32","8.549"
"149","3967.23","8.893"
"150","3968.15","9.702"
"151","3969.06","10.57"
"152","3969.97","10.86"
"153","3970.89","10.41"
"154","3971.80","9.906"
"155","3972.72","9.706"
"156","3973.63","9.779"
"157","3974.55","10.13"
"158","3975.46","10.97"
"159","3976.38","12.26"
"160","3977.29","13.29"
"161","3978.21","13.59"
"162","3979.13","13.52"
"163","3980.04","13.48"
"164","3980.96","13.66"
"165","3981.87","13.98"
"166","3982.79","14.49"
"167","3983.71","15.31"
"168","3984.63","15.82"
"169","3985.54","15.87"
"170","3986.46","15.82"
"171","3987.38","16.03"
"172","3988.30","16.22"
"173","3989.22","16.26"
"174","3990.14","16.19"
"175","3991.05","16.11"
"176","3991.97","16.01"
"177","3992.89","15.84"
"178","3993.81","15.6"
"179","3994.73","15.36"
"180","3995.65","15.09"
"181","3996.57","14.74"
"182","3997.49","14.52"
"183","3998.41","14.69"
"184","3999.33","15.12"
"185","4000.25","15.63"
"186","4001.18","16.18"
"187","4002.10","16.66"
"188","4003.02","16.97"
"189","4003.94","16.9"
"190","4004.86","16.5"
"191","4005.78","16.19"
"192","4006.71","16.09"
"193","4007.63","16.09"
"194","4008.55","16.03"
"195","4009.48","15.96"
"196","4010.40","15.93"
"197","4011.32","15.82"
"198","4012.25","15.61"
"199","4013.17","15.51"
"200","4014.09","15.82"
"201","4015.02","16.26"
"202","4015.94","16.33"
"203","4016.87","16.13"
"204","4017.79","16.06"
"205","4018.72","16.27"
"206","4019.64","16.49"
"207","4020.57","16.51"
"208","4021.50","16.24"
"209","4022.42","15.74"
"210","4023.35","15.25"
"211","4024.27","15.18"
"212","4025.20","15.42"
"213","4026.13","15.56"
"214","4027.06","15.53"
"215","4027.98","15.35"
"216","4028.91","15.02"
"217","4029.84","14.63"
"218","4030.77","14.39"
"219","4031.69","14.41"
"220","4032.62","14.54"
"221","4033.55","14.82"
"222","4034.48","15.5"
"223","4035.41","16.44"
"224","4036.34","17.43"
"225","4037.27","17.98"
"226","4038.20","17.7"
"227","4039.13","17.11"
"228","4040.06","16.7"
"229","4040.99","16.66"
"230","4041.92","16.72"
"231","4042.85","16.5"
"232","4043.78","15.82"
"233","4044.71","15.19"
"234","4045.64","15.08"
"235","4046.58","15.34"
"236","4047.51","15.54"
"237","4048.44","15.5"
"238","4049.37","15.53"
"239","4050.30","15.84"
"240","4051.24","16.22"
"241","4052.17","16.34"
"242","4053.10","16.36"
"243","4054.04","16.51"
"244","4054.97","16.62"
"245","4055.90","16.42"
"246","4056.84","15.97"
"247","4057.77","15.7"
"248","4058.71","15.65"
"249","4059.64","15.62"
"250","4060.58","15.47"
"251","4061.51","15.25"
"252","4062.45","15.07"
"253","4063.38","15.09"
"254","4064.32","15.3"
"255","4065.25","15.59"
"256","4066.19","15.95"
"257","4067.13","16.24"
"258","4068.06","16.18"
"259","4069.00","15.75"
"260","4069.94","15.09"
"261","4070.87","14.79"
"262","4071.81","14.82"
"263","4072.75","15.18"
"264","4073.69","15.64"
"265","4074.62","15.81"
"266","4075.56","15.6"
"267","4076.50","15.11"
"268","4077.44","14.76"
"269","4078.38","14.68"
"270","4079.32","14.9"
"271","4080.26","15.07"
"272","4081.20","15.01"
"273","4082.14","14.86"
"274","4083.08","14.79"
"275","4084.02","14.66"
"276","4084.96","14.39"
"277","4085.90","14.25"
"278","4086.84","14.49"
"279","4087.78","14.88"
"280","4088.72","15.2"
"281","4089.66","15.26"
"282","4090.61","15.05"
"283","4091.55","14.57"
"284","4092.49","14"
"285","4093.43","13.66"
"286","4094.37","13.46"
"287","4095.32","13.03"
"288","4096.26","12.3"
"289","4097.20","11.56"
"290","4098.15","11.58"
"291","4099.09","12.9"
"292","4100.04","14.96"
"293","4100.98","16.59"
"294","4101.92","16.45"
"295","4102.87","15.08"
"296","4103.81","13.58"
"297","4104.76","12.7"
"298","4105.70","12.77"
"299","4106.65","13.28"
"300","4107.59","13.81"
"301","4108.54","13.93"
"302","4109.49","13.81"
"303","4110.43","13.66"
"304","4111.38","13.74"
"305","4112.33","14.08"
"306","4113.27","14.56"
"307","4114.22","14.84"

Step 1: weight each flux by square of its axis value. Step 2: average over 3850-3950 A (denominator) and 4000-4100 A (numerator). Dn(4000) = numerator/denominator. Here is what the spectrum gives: 1.2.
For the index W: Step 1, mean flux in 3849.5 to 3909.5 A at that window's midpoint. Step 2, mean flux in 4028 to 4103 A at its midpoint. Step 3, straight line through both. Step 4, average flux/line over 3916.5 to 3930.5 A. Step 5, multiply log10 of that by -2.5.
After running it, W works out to 0.03 mag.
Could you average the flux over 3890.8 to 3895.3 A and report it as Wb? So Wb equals 12.3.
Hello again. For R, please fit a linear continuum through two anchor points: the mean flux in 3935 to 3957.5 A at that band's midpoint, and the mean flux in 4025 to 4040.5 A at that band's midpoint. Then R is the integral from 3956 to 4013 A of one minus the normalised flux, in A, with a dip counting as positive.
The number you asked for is 4.0 A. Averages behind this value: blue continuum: 13.9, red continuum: 15.8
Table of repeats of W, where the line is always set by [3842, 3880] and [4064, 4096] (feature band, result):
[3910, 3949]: 0.061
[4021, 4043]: -0.075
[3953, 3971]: 0.285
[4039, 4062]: -0.079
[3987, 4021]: -0.086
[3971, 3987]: 0.131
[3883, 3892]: 0.272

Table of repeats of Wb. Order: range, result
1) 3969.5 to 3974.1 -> 10.1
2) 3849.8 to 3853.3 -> 15.4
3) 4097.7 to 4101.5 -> 14.1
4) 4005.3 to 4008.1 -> 16.1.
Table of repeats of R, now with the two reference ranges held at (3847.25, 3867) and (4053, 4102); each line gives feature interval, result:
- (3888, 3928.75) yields 1.11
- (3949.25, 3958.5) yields 0.52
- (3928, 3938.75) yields 2.48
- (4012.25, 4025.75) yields -0.96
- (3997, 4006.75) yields -0.72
